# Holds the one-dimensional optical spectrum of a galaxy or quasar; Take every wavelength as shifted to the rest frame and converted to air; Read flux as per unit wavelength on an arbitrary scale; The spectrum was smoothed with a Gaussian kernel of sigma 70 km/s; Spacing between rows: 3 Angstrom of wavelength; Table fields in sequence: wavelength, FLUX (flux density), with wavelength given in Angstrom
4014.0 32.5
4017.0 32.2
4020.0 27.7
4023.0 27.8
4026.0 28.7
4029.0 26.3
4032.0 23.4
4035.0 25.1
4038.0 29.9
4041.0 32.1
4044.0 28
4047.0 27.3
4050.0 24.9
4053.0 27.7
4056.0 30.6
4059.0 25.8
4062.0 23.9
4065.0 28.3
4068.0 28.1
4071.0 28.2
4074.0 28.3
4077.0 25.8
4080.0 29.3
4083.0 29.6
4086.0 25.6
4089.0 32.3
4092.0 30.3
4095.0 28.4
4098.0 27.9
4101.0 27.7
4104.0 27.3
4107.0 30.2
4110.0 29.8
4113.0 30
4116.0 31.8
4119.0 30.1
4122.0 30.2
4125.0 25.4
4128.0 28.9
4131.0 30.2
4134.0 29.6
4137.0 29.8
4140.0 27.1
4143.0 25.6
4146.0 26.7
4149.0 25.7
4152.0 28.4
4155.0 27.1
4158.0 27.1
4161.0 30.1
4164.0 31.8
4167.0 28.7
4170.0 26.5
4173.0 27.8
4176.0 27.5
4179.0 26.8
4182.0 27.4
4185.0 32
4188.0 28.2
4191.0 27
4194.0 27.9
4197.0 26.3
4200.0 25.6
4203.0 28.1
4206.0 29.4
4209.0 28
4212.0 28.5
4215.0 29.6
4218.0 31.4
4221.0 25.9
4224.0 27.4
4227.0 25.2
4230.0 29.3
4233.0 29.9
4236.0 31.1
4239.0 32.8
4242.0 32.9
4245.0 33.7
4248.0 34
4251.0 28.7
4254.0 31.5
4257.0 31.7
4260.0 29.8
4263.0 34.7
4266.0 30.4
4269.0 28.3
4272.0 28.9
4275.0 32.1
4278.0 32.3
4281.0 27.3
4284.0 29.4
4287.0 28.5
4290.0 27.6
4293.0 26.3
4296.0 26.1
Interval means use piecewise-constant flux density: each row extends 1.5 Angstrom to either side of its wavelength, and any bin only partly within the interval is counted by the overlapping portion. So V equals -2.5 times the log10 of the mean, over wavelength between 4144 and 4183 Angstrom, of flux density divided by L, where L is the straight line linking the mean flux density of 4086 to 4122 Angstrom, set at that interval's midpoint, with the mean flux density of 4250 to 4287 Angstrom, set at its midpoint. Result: 0.08 mag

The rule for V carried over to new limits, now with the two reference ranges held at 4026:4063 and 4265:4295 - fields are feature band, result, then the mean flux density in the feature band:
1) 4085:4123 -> -0.07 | 29.4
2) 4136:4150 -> 0.04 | 26.9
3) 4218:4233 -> 0.04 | 27.7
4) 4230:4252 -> -0.11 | 31.8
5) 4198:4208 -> 0.03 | 27.6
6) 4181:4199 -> 0.01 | 28.1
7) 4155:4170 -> -0.03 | 28.9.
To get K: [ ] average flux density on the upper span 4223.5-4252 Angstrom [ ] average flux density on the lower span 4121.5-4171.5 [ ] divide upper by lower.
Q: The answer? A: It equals 1.1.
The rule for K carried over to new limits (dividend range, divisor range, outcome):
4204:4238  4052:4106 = 1.02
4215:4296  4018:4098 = 1.08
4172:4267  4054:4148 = 1.03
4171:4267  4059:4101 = 1.05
